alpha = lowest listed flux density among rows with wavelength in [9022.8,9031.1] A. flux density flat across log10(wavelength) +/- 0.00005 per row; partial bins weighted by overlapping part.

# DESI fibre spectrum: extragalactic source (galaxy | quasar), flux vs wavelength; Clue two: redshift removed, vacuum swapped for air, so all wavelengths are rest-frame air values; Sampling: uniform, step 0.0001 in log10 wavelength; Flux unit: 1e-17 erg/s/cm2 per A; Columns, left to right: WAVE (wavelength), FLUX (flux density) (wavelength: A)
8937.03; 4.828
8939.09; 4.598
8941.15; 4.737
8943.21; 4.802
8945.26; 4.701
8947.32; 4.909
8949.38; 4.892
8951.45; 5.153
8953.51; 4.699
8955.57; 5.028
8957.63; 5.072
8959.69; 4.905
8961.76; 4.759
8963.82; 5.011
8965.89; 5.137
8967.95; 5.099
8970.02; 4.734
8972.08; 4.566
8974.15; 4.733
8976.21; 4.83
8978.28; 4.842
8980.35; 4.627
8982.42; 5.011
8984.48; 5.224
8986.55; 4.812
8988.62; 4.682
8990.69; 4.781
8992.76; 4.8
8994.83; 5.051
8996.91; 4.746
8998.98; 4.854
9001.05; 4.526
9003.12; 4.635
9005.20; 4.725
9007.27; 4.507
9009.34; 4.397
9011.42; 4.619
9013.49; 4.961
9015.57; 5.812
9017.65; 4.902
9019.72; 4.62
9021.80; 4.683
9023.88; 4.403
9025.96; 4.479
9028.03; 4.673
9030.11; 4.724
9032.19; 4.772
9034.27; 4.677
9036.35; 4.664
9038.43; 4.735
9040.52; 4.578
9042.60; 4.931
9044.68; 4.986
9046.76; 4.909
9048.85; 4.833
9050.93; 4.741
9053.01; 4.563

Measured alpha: 4.403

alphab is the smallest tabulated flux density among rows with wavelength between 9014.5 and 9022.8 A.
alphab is 4.62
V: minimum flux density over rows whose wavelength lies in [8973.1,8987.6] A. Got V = 4.627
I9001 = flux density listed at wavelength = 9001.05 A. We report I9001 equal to 4.526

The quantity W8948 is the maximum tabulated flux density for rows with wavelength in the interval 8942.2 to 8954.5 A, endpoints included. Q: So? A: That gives 5.153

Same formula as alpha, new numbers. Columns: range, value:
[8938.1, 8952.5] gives 4.598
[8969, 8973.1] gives 4.566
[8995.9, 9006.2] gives 4.526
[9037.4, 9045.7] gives 4.578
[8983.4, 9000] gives 4.682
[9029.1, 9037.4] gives 4.664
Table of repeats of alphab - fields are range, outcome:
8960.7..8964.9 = 4.759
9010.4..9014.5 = 4.619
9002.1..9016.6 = 4.397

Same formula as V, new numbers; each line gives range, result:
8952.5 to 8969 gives 4.699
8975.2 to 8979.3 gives 4.83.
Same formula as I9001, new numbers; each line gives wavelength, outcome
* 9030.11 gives 4.724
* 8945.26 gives 4.701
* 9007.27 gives 4.507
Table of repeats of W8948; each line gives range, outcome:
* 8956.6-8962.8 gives 5.072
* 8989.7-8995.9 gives 5.051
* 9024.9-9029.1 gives 4.673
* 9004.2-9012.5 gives 4.725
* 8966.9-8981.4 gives 5.099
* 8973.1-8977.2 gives 4.83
